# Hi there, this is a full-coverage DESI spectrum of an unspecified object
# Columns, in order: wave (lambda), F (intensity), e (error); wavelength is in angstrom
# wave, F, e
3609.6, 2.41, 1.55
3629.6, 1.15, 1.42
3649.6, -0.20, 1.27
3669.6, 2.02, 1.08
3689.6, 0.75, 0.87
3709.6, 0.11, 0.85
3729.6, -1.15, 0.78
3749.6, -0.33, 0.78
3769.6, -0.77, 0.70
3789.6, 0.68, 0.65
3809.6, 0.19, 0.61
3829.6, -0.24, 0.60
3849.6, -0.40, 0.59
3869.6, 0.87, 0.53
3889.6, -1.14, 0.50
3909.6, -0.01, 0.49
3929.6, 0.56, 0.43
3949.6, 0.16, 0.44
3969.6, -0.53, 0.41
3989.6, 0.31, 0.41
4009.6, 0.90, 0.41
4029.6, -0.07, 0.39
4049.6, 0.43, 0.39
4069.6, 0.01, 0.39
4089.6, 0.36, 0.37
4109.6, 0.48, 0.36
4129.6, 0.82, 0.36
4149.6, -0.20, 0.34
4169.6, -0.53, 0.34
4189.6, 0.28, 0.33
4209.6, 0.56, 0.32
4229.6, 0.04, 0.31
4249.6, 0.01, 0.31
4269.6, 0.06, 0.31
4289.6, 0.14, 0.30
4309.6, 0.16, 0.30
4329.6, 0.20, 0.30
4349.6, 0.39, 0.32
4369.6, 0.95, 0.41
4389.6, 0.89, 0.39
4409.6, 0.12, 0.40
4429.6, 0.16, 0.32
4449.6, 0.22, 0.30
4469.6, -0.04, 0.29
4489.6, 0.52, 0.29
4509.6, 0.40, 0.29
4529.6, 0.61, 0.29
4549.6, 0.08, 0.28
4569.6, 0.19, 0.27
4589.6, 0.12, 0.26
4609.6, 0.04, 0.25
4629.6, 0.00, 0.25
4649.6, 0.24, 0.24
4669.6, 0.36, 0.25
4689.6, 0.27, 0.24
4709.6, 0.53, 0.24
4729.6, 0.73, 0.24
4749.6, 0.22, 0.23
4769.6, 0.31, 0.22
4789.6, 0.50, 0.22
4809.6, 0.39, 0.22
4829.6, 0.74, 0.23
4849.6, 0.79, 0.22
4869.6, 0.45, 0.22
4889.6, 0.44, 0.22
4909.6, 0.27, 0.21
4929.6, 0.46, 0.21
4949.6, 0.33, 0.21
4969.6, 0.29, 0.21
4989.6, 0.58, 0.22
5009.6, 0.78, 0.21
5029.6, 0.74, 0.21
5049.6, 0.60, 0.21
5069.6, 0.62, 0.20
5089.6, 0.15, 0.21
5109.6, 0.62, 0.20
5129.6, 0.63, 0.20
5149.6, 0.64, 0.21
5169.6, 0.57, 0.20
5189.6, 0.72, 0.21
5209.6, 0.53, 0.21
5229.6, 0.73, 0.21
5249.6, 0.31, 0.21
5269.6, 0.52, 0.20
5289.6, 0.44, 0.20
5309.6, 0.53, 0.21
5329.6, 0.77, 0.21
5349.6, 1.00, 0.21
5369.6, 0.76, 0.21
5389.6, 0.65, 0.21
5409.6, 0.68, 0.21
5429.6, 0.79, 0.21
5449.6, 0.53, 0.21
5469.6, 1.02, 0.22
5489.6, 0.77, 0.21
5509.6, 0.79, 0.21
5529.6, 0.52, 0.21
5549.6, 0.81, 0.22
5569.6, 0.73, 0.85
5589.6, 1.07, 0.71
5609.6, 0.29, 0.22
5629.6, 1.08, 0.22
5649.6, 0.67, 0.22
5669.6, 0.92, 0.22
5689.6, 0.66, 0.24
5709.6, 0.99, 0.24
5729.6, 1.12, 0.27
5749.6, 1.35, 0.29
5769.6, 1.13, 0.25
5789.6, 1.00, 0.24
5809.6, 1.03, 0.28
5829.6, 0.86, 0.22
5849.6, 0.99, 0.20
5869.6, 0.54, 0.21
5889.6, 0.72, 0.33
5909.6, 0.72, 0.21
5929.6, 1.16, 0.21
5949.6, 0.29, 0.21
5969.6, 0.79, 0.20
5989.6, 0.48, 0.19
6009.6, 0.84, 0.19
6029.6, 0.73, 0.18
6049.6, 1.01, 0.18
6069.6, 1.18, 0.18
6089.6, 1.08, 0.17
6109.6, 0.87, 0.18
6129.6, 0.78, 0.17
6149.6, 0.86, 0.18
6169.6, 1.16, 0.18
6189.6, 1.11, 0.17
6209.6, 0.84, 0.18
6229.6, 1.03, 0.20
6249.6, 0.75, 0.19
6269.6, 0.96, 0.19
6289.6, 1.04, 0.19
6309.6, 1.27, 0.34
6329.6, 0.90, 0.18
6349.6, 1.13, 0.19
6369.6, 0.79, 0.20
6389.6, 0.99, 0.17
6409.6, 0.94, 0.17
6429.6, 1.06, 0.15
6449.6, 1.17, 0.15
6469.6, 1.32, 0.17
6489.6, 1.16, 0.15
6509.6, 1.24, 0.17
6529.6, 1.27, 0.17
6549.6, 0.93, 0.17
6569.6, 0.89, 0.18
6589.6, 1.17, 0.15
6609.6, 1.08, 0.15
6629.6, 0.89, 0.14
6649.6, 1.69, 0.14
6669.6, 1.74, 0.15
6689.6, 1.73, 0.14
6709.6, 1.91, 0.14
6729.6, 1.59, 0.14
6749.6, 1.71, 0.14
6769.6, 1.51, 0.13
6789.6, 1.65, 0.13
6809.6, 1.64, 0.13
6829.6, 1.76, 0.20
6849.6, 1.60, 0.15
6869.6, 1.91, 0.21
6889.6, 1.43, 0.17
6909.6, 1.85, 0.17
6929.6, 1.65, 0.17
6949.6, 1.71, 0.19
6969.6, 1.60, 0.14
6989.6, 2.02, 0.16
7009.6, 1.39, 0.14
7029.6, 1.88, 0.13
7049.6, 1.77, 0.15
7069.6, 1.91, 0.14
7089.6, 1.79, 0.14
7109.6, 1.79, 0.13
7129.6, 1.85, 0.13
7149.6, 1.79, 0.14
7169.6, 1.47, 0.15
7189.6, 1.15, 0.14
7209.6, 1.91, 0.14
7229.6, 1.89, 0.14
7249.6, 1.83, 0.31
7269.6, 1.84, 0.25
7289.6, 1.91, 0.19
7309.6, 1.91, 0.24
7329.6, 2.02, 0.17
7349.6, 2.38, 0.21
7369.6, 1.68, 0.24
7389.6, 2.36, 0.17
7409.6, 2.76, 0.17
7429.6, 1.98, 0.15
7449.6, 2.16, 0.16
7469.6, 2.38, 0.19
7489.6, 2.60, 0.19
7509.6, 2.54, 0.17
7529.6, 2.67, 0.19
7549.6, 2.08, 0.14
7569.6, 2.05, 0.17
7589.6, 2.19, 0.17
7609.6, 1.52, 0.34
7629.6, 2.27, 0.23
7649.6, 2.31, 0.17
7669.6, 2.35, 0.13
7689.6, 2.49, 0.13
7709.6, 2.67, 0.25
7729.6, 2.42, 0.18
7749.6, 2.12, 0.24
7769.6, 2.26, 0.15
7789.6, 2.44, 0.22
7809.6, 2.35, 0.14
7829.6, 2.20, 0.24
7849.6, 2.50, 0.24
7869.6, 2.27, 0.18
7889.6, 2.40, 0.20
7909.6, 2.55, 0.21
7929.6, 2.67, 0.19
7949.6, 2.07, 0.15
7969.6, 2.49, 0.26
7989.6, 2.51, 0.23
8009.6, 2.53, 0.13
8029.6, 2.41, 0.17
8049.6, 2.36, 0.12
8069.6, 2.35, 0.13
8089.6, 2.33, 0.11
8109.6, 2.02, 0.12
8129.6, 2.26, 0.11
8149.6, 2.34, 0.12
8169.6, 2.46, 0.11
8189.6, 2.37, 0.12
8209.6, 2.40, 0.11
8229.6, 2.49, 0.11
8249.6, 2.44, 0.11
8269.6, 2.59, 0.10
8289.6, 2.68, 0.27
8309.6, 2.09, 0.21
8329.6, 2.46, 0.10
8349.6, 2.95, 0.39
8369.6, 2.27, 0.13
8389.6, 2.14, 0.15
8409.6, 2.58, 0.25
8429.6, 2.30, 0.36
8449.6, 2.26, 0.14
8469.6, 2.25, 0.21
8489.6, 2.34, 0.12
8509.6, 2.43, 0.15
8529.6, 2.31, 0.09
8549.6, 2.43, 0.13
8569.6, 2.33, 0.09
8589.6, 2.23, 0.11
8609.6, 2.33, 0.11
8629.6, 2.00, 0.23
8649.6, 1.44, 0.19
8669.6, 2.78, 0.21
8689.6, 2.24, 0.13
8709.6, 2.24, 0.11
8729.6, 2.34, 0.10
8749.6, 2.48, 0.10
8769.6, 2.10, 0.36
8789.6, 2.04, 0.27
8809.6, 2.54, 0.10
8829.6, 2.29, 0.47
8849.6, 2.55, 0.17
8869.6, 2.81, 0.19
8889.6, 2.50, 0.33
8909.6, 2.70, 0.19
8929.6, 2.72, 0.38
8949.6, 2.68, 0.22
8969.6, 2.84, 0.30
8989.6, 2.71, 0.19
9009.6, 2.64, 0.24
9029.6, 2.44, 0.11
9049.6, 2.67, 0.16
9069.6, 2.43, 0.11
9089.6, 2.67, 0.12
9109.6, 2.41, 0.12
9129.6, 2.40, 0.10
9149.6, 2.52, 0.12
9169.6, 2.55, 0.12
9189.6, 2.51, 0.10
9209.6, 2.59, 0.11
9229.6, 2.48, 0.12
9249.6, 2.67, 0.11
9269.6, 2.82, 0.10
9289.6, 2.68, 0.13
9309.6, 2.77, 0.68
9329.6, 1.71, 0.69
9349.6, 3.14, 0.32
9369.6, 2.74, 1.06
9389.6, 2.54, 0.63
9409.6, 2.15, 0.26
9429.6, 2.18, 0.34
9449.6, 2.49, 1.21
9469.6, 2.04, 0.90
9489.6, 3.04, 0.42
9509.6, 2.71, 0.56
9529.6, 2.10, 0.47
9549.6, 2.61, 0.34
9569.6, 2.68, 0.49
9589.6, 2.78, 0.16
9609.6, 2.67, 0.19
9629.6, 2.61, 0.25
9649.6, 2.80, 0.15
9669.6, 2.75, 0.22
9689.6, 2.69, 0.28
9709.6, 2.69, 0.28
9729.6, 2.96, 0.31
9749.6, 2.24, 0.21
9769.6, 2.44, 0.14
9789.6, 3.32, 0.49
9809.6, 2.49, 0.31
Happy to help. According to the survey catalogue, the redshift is 0.668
